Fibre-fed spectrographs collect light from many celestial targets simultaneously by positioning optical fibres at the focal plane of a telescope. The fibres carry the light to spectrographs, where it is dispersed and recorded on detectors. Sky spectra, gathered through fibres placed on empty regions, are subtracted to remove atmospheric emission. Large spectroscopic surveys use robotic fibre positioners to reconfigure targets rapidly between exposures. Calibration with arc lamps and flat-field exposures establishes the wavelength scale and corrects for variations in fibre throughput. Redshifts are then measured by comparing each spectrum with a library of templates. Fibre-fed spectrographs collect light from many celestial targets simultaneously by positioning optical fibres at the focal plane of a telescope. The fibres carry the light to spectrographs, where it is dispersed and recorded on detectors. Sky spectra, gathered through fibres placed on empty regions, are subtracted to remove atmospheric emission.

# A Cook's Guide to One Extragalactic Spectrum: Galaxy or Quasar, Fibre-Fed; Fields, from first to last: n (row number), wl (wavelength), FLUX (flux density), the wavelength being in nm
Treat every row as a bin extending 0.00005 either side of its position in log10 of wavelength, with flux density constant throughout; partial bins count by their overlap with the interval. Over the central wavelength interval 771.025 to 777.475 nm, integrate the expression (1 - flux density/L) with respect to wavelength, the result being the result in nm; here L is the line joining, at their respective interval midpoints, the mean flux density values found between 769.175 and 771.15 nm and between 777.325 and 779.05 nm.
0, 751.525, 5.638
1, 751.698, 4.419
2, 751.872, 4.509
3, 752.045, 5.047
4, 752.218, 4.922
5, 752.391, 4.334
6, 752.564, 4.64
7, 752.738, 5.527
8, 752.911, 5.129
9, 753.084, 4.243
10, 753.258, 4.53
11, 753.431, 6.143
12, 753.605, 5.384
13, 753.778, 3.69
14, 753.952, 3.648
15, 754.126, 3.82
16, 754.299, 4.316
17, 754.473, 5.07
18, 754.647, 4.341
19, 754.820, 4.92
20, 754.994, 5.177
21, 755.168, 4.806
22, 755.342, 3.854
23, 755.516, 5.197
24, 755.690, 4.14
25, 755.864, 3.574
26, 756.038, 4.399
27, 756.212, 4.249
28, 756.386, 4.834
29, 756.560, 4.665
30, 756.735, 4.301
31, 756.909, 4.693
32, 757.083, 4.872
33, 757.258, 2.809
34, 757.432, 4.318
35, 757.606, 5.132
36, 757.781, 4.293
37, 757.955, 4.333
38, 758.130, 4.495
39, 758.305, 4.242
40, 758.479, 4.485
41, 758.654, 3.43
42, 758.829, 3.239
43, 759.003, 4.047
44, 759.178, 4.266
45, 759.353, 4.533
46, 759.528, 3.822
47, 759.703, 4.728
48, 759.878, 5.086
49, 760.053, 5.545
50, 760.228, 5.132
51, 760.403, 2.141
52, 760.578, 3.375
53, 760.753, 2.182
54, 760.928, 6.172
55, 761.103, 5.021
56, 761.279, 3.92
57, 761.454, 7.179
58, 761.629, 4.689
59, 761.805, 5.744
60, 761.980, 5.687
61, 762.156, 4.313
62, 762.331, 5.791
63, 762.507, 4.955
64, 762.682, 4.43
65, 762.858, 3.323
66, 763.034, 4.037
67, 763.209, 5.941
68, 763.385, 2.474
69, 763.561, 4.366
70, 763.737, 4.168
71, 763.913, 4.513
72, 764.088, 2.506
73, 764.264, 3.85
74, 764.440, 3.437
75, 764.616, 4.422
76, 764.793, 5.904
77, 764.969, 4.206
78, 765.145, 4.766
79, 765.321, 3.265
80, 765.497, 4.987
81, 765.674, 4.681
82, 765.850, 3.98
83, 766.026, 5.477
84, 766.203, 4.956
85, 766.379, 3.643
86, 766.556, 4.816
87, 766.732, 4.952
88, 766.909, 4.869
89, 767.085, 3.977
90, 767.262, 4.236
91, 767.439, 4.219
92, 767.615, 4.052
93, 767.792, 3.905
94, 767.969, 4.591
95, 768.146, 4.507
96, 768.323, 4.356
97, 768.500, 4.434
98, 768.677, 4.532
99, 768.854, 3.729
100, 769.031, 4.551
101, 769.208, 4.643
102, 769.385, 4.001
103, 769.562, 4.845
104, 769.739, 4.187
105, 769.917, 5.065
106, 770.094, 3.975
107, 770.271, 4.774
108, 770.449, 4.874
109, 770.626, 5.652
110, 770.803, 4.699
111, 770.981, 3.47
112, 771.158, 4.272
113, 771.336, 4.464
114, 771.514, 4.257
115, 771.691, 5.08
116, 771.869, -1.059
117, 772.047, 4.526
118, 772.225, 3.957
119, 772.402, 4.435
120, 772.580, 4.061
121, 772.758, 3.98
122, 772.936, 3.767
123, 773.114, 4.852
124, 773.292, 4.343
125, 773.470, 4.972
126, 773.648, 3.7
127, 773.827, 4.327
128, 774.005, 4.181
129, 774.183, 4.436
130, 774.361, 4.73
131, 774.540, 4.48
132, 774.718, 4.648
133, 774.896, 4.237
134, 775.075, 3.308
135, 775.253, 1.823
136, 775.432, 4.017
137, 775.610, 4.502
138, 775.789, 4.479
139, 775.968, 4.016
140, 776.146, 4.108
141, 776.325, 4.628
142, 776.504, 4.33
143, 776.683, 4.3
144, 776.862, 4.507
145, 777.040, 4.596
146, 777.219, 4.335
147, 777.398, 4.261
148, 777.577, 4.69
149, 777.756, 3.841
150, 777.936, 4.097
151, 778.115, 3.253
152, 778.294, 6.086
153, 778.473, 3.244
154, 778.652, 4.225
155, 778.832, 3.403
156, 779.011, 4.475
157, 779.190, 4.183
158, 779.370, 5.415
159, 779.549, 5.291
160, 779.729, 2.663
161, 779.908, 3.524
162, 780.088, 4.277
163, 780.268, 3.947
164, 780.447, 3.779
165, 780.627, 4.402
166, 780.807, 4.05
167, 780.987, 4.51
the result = 0.35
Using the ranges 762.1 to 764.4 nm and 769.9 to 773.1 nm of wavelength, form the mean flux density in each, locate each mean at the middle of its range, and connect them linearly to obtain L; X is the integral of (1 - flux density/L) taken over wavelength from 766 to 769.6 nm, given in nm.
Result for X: -0.23 nm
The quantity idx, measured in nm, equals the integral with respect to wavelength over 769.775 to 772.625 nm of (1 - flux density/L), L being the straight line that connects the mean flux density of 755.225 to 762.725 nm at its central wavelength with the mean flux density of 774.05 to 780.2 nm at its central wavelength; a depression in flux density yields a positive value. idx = 0.08 nm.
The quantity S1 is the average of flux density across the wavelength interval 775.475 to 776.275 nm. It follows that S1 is 4.28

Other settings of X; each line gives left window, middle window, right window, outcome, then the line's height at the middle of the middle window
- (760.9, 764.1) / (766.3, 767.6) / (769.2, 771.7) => 0.07 nm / 4.61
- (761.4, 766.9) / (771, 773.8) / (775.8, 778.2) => 0.24 nm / 4.35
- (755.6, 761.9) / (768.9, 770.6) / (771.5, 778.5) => -0.15 nm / 4.21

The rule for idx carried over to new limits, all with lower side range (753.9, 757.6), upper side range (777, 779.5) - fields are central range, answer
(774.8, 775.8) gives 0.15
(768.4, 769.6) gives -0.01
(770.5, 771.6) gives -0.04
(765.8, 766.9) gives -0.08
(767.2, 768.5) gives 0.02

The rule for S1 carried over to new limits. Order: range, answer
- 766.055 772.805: 4.29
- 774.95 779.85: 4.15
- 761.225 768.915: 4.48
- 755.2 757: 4.4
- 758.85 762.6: 4.66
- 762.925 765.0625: 4.15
